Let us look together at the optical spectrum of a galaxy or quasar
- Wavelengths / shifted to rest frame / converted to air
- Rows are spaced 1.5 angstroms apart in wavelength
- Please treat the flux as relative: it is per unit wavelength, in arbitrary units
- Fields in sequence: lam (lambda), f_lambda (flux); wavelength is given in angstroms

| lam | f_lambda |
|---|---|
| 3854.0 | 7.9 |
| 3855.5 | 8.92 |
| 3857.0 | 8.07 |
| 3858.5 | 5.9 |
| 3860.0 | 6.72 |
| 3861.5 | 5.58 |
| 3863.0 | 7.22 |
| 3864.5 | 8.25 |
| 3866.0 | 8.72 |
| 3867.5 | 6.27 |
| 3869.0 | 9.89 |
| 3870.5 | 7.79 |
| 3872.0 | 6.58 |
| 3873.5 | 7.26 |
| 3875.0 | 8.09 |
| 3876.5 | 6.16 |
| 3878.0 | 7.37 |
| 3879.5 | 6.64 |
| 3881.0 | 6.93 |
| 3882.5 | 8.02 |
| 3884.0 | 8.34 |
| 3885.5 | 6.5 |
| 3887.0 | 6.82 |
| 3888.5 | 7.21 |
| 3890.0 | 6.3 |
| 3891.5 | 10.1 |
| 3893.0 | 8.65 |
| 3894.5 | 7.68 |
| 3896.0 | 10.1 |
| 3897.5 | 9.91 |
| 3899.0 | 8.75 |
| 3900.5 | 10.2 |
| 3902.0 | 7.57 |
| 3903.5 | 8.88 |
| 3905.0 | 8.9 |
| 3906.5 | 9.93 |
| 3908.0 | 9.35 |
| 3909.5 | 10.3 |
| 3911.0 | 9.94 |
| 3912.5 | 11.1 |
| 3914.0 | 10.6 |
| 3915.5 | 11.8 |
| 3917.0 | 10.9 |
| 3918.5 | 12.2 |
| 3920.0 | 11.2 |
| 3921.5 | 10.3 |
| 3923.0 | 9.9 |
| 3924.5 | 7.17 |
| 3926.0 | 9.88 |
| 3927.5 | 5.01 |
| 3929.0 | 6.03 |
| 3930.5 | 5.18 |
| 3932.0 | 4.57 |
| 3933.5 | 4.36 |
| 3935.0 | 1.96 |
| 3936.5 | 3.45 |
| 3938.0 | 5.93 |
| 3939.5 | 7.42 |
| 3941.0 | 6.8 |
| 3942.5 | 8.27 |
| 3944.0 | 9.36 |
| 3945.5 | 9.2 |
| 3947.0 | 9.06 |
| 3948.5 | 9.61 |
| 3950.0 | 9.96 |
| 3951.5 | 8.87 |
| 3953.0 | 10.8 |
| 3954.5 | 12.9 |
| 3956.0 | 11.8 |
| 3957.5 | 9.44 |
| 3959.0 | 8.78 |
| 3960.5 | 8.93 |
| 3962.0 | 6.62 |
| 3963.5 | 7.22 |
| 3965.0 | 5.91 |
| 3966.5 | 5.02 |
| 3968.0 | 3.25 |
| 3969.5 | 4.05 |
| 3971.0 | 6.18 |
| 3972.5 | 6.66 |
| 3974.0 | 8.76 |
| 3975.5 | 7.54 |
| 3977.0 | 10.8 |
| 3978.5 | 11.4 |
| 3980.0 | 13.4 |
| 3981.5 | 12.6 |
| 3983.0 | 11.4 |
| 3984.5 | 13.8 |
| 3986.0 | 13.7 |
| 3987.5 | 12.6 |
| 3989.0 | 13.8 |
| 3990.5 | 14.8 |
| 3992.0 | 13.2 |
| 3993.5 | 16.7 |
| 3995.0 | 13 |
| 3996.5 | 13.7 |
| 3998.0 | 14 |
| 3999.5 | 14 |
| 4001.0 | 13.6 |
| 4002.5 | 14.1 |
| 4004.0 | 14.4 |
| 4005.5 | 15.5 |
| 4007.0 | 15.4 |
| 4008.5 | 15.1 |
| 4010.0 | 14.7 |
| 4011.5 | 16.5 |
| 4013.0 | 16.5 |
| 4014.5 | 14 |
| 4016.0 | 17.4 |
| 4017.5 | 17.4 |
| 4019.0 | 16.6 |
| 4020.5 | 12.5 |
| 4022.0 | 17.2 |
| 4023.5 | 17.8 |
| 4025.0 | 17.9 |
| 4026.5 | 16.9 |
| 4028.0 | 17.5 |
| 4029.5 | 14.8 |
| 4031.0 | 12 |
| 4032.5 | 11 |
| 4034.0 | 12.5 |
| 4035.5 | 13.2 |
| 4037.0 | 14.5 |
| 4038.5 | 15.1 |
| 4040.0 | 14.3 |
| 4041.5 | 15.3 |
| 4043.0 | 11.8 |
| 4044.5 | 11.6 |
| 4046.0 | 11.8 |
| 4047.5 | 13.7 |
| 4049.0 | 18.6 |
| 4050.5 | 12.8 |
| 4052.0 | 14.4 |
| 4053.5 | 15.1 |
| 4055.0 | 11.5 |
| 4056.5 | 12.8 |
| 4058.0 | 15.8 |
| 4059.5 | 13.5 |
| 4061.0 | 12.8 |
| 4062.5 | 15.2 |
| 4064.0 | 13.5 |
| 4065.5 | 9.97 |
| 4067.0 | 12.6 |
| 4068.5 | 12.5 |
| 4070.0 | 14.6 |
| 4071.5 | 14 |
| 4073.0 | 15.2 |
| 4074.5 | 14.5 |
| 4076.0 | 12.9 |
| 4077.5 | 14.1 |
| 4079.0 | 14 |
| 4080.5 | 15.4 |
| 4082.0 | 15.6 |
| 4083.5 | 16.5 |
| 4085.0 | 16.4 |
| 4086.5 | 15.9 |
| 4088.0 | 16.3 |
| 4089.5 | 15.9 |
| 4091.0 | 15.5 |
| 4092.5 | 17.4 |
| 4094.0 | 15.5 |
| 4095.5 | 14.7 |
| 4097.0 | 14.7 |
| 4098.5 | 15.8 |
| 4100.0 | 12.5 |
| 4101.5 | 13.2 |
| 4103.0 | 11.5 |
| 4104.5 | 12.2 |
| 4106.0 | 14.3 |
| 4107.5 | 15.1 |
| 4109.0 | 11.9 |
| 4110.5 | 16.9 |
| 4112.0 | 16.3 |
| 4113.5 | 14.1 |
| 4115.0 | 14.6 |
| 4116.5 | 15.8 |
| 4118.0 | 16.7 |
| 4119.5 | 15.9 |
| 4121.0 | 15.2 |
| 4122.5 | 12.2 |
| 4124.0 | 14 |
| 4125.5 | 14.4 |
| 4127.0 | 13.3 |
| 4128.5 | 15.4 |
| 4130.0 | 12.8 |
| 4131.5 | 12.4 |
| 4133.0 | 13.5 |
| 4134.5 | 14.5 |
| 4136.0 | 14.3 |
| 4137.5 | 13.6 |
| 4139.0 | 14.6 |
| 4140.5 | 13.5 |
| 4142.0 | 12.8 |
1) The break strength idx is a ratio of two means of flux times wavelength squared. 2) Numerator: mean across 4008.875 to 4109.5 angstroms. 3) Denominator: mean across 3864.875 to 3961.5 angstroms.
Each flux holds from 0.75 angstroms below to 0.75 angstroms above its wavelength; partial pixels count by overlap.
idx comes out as 1.9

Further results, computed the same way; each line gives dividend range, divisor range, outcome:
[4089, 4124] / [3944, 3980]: 1.85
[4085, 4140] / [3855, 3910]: 2.04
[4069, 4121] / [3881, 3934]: 1.88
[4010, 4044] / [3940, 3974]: 1.92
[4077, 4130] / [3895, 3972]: 1.94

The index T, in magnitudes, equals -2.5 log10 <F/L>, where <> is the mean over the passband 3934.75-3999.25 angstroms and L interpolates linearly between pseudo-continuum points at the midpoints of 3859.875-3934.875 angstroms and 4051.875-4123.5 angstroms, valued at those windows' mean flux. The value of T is 0.10 mag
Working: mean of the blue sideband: 8.22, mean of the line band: 9.69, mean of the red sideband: 14.4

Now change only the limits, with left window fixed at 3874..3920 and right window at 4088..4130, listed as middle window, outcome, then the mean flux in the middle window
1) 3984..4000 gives -0.21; 13.9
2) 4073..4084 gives -0.07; 14.7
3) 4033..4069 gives -0.04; 13.5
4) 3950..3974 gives 0.32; 7.86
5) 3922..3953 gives 0.35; 7.21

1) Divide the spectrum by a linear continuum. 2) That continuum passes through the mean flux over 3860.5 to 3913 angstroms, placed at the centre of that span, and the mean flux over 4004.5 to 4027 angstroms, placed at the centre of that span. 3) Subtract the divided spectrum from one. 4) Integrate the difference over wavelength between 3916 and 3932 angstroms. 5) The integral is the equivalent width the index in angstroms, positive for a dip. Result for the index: 2.7 angstroms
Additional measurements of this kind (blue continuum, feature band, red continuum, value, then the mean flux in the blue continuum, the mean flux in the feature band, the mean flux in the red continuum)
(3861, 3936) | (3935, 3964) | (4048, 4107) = 4.3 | 8.16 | 8.49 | 14.4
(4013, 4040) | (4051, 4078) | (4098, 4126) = 2.2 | 15.2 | 13.6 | 14.3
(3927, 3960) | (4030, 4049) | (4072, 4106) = -1.4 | 7.7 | 13.3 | 14.8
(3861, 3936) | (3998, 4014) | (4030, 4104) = -4.0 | 8.16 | 14.9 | 14.1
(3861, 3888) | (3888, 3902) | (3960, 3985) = -2.1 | 7.37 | 8.73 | 8.39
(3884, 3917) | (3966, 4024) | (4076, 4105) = -4.0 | 9.1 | 12.9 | 14.9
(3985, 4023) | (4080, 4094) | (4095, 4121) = -1.5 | 14.8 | 16.1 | 14.5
